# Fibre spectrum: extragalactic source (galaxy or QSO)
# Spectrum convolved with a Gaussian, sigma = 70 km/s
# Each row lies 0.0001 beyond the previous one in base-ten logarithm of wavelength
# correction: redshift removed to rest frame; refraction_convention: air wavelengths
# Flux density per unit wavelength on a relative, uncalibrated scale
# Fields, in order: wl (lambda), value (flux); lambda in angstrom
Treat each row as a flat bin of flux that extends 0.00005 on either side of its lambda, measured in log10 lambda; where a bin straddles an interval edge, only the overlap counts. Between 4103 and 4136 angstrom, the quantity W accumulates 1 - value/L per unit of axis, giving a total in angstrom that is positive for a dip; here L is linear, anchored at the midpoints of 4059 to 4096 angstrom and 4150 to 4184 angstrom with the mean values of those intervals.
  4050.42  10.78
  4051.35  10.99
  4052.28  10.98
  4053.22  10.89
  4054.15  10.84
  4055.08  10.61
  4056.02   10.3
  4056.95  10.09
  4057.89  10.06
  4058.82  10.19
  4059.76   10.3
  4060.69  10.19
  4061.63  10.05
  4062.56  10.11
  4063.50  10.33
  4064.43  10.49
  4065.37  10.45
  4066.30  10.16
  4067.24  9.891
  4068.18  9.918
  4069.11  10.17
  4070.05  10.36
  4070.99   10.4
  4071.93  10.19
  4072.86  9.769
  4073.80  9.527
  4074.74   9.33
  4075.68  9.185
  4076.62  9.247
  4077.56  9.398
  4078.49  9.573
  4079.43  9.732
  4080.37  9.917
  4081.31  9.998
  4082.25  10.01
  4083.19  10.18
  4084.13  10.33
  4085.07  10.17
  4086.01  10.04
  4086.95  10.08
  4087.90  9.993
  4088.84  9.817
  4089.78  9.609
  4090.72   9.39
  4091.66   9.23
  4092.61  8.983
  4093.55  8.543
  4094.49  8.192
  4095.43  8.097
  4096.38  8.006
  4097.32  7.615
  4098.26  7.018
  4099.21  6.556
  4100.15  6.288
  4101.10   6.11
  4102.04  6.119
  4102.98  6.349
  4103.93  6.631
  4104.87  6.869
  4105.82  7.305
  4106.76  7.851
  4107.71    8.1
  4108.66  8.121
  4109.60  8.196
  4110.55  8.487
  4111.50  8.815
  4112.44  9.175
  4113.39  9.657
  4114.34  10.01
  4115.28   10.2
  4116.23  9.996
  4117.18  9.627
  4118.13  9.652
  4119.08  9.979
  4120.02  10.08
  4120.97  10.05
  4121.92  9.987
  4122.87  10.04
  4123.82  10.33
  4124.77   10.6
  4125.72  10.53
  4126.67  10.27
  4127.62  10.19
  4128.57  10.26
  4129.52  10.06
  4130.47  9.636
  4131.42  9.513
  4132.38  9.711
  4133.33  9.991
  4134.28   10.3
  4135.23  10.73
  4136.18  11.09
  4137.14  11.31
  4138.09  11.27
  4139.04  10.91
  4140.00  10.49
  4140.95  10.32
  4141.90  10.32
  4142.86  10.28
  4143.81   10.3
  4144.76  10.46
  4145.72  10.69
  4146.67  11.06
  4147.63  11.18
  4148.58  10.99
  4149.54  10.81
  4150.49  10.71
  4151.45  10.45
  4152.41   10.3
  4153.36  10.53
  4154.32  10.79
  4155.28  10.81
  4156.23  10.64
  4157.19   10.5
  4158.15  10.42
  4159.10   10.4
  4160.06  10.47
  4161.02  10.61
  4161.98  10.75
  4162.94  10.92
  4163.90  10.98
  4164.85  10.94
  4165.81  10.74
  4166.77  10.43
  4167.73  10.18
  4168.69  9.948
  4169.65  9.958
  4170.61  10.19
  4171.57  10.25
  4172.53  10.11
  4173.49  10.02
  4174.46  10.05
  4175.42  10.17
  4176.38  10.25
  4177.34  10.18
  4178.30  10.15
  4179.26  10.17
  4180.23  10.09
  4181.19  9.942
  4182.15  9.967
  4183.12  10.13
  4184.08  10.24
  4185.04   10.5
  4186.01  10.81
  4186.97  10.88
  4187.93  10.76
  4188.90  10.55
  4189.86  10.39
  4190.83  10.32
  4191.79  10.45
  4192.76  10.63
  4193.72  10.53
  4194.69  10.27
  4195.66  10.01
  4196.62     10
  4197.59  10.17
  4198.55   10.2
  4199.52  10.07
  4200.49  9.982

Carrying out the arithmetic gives 2.1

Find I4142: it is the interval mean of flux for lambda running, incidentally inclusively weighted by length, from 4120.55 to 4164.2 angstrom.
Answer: 10.5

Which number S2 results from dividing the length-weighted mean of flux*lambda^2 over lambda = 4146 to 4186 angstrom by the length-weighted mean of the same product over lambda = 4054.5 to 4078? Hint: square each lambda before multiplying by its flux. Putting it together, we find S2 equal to 1.09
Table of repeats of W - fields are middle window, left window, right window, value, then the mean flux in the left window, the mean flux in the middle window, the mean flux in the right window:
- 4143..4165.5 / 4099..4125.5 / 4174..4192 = -2.42 angstrom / 8.66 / 10.7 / 10.3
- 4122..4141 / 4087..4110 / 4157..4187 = -2.88 angstrom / 7.91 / 10.4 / 10.3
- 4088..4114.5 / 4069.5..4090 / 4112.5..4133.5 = 5.03 angstrom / 9.86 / 8.04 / 10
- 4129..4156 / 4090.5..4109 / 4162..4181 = -3.98 angstrom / 7.54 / 10.5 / 10.3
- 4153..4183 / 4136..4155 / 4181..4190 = 0.53 angstrom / 10.7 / 10.4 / 10.4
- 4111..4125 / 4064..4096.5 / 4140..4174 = 0.32 angstrom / 9.68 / 9.87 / 10.5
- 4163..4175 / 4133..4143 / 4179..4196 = 0.16 angstrom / 10.7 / 10.3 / 10.4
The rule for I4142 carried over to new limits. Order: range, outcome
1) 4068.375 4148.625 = 9.47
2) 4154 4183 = 10.4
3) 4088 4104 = 7.88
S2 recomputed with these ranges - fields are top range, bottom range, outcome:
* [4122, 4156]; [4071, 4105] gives 1.22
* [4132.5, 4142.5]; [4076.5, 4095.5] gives 1.14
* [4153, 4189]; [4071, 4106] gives 1.24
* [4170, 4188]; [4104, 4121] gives 1.18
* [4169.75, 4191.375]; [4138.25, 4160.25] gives 0.98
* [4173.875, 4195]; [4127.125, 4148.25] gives 1.01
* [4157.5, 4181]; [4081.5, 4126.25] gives 1.20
